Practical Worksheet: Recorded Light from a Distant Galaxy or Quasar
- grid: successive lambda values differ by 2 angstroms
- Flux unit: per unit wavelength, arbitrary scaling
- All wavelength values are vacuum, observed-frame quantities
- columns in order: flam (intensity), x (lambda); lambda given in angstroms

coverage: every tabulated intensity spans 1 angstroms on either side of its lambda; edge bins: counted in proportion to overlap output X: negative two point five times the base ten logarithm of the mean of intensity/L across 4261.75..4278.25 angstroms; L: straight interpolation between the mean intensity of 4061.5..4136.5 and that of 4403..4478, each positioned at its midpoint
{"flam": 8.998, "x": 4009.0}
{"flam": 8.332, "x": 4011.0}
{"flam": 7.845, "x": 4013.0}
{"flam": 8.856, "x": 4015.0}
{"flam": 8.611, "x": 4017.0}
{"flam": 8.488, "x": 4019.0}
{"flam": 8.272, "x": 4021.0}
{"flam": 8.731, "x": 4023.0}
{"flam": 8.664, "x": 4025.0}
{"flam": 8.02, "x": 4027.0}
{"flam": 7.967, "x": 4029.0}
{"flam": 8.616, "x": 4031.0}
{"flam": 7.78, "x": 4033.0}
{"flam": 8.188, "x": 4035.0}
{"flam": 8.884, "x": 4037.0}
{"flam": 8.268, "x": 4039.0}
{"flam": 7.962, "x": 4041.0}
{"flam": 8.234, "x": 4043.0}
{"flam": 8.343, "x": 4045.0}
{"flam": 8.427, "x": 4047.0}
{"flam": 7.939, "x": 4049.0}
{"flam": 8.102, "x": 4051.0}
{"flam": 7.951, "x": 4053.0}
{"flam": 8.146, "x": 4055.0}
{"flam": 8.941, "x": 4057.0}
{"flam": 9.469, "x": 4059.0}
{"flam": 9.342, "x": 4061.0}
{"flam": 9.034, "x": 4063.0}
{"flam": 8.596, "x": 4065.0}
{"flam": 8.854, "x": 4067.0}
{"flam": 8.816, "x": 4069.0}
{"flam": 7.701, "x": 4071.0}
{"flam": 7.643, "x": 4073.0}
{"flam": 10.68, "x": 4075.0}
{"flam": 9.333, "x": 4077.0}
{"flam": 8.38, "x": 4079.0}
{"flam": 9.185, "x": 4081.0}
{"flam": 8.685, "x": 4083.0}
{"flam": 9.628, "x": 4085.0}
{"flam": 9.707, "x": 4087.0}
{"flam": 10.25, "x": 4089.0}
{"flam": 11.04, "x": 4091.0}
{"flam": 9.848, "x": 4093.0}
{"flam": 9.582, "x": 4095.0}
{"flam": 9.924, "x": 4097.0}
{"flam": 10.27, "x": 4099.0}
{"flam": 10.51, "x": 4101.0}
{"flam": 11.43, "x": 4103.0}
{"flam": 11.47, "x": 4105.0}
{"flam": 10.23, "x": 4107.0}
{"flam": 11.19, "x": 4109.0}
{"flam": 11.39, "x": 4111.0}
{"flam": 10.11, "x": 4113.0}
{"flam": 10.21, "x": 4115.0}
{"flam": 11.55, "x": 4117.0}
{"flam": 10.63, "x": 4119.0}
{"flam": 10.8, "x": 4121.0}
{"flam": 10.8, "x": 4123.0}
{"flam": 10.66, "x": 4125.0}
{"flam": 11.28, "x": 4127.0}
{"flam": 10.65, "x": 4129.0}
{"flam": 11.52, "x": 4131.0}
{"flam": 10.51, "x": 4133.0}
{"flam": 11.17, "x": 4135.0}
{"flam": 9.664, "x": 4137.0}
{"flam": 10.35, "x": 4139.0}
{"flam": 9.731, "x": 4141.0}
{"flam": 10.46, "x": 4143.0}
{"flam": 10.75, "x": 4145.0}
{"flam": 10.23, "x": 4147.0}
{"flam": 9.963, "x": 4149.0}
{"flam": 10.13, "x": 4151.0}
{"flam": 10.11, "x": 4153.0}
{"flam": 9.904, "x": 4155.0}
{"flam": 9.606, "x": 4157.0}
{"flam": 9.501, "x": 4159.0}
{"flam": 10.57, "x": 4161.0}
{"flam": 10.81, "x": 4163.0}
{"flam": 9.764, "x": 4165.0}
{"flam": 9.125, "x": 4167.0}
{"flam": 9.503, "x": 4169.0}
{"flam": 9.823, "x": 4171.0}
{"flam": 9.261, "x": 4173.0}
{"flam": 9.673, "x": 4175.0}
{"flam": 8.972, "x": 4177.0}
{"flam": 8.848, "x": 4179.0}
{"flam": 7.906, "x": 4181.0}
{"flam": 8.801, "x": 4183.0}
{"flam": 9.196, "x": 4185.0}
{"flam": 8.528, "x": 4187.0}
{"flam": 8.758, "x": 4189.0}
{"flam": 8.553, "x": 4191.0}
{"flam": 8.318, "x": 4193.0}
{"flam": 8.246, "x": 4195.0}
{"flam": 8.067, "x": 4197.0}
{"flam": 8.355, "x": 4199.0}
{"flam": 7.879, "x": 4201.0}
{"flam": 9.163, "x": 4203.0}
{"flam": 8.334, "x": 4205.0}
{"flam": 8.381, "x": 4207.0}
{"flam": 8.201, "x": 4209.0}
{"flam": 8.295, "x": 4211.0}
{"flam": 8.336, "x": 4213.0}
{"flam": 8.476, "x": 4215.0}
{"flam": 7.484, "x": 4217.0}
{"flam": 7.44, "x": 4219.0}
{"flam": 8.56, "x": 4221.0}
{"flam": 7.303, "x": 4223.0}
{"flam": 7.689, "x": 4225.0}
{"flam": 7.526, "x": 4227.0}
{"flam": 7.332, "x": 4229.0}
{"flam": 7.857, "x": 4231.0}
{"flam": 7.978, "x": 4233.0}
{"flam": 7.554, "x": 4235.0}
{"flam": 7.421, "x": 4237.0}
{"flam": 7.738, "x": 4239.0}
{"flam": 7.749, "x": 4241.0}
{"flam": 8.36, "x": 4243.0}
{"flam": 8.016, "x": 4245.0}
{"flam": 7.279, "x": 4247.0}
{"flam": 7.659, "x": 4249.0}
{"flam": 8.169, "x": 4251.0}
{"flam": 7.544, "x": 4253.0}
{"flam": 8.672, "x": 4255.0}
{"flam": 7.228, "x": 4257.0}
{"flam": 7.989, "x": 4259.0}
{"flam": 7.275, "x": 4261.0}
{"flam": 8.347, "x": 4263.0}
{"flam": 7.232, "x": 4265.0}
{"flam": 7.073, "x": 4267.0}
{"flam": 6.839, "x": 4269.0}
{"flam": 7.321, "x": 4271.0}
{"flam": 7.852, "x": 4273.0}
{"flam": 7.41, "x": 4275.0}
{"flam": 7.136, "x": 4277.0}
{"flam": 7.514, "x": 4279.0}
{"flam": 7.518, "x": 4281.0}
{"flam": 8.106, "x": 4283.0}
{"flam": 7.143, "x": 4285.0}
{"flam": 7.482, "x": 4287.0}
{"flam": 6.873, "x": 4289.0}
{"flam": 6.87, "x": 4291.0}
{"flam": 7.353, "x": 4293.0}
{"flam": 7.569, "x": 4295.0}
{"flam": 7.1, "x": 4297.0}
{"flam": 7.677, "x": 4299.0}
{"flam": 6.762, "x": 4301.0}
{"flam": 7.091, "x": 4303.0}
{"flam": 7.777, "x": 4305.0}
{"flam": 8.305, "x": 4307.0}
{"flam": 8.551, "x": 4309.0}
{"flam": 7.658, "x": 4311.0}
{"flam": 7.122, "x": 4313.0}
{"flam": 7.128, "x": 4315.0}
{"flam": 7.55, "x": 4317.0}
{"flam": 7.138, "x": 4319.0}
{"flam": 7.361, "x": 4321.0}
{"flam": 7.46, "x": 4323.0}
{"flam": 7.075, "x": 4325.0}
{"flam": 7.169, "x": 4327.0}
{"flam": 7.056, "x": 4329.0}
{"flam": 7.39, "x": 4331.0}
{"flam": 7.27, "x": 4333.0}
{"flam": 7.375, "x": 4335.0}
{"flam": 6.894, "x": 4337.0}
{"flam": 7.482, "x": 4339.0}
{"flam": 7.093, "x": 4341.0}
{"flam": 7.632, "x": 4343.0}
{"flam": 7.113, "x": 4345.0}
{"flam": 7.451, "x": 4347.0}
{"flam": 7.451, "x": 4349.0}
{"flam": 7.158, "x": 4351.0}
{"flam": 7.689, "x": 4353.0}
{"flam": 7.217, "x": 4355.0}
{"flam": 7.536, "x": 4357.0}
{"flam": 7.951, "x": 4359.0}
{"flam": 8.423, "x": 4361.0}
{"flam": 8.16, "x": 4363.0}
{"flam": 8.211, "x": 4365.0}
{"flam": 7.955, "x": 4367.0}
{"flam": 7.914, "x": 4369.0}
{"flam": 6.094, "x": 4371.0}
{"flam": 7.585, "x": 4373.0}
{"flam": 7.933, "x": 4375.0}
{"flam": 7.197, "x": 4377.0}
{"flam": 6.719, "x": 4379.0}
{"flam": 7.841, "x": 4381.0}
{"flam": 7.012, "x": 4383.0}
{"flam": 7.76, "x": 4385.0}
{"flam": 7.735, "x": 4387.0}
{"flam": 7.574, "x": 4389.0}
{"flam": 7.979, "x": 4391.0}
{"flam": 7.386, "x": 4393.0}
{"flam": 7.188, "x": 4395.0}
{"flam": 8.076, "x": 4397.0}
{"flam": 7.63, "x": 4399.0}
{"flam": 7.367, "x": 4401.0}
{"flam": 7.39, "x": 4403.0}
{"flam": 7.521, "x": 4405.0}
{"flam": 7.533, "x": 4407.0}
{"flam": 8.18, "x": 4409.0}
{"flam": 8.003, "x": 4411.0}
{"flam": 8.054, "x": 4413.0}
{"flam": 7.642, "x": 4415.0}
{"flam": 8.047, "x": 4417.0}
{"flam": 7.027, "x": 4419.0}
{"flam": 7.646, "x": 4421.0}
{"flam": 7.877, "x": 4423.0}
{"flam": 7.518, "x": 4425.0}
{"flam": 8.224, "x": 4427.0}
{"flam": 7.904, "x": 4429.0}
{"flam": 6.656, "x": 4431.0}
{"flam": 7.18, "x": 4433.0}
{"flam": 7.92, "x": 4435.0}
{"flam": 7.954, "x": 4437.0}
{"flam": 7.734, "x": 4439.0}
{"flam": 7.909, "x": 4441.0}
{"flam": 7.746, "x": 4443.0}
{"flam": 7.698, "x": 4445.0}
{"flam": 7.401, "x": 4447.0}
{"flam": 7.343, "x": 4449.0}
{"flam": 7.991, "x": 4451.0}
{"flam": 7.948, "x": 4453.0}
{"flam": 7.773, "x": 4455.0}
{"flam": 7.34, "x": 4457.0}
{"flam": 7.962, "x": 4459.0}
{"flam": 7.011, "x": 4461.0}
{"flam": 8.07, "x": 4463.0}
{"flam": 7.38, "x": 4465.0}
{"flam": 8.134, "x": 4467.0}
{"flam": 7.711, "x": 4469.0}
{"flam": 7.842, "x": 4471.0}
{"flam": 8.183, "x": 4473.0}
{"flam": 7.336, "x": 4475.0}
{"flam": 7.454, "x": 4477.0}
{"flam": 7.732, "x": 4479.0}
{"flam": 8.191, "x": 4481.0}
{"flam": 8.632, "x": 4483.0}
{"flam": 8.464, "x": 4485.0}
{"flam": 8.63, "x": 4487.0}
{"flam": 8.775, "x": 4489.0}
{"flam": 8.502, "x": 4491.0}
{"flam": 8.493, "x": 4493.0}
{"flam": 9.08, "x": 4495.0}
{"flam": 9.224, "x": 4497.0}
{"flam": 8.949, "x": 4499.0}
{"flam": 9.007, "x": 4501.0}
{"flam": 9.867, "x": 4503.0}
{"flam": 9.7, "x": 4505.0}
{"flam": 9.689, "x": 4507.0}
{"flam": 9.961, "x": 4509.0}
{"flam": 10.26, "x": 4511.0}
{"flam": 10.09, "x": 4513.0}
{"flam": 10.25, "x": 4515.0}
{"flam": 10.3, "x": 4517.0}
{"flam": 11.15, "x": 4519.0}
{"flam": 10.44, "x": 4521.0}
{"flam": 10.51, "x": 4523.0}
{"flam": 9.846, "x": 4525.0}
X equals 0.20 mag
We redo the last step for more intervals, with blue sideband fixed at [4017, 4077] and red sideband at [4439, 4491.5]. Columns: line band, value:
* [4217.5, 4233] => 0.08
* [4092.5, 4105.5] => -0.23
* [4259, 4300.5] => 0.11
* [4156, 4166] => -0.20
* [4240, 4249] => 0.05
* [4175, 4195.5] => -0.05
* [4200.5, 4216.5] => -0.01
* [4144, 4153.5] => -0.22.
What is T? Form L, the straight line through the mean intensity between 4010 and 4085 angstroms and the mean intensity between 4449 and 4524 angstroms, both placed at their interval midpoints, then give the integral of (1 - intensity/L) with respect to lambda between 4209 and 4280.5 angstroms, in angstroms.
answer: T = 7.6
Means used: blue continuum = 8.54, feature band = 7.71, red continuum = 8.74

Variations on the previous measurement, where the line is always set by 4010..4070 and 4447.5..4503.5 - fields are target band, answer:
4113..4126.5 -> -3.77 angstroms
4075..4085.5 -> -0.92 angstroms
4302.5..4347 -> 4.64 angstroms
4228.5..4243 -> 1.05 angstroms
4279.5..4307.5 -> 3.02 angstroms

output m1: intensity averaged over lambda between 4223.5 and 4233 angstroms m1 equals 7.62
